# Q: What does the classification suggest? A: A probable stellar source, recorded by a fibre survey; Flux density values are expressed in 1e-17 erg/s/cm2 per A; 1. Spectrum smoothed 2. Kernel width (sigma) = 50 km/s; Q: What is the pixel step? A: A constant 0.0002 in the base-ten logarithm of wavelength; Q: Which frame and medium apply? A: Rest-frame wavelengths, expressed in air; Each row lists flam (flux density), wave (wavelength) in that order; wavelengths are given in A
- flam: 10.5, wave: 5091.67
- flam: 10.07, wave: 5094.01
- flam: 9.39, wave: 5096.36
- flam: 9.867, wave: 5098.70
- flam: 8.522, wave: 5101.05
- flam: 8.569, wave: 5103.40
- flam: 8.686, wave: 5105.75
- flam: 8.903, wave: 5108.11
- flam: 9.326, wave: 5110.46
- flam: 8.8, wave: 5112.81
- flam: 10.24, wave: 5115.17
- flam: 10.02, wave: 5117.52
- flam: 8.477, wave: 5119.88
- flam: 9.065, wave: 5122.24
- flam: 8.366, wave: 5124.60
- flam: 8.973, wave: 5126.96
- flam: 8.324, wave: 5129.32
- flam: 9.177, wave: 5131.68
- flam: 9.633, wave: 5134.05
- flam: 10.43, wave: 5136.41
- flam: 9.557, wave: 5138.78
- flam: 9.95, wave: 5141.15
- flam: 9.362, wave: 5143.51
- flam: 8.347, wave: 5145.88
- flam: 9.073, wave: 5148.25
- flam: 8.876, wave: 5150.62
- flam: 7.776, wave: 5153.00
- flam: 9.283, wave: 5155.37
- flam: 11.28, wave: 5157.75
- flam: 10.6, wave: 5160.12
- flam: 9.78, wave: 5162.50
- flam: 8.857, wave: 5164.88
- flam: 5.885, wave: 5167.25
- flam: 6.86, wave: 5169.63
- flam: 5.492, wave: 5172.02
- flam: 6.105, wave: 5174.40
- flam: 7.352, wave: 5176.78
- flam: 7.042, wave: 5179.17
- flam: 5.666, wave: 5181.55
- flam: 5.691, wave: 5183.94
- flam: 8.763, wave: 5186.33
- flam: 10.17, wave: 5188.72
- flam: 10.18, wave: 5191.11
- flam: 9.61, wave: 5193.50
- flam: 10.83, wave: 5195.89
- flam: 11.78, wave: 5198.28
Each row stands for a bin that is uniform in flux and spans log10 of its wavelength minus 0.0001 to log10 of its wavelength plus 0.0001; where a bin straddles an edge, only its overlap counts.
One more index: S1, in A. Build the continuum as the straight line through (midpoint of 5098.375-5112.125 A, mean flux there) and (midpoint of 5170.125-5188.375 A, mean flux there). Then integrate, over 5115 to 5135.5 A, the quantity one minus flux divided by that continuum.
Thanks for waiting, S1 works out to -1.9 A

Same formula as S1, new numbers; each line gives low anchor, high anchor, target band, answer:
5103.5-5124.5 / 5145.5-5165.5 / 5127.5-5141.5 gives -0.33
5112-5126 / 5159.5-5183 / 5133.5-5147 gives -1.85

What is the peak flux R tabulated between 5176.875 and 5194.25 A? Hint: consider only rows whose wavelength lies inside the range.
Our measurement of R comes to 10.18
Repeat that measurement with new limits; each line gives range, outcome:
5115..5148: 10.43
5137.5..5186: 11.28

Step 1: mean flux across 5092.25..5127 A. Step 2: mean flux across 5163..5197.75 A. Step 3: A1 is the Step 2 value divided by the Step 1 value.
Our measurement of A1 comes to 0.86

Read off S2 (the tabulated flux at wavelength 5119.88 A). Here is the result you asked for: 8.477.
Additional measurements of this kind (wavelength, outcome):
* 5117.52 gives 10.02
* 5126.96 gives 8.973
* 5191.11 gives 10.18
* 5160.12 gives 10.6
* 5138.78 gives 9.557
